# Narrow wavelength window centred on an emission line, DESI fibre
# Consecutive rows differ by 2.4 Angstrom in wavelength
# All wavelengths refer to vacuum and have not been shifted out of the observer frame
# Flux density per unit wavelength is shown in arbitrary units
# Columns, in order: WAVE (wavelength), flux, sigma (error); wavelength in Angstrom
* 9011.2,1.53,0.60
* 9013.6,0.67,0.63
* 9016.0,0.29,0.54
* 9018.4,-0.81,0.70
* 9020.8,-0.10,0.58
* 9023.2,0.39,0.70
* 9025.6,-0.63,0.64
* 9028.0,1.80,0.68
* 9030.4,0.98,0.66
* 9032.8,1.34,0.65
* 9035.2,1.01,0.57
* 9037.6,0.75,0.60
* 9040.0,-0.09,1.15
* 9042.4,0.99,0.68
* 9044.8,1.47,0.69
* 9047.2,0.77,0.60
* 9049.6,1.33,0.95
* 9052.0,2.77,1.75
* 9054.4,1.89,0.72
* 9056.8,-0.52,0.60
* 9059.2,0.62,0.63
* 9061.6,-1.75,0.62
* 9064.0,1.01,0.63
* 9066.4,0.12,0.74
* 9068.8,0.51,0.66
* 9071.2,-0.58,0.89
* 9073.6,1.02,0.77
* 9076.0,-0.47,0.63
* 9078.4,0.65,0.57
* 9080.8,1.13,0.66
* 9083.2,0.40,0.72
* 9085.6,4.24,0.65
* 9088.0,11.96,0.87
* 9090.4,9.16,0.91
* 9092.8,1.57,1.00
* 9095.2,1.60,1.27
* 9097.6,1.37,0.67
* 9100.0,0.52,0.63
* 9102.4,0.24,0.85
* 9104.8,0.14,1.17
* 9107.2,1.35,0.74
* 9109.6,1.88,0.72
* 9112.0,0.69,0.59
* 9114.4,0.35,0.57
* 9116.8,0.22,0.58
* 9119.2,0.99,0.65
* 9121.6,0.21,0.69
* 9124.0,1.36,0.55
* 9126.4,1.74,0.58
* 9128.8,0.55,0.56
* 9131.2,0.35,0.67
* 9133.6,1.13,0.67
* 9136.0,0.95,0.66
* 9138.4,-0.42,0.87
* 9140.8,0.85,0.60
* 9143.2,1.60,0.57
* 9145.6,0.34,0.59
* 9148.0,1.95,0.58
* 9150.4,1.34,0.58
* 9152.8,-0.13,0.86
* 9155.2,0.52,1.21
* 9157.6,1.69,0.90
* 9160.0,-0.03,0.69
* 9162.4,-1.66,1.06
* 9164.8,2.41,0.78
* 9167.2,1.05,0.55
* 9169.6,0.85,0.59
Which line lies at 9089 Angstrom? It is [O III]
